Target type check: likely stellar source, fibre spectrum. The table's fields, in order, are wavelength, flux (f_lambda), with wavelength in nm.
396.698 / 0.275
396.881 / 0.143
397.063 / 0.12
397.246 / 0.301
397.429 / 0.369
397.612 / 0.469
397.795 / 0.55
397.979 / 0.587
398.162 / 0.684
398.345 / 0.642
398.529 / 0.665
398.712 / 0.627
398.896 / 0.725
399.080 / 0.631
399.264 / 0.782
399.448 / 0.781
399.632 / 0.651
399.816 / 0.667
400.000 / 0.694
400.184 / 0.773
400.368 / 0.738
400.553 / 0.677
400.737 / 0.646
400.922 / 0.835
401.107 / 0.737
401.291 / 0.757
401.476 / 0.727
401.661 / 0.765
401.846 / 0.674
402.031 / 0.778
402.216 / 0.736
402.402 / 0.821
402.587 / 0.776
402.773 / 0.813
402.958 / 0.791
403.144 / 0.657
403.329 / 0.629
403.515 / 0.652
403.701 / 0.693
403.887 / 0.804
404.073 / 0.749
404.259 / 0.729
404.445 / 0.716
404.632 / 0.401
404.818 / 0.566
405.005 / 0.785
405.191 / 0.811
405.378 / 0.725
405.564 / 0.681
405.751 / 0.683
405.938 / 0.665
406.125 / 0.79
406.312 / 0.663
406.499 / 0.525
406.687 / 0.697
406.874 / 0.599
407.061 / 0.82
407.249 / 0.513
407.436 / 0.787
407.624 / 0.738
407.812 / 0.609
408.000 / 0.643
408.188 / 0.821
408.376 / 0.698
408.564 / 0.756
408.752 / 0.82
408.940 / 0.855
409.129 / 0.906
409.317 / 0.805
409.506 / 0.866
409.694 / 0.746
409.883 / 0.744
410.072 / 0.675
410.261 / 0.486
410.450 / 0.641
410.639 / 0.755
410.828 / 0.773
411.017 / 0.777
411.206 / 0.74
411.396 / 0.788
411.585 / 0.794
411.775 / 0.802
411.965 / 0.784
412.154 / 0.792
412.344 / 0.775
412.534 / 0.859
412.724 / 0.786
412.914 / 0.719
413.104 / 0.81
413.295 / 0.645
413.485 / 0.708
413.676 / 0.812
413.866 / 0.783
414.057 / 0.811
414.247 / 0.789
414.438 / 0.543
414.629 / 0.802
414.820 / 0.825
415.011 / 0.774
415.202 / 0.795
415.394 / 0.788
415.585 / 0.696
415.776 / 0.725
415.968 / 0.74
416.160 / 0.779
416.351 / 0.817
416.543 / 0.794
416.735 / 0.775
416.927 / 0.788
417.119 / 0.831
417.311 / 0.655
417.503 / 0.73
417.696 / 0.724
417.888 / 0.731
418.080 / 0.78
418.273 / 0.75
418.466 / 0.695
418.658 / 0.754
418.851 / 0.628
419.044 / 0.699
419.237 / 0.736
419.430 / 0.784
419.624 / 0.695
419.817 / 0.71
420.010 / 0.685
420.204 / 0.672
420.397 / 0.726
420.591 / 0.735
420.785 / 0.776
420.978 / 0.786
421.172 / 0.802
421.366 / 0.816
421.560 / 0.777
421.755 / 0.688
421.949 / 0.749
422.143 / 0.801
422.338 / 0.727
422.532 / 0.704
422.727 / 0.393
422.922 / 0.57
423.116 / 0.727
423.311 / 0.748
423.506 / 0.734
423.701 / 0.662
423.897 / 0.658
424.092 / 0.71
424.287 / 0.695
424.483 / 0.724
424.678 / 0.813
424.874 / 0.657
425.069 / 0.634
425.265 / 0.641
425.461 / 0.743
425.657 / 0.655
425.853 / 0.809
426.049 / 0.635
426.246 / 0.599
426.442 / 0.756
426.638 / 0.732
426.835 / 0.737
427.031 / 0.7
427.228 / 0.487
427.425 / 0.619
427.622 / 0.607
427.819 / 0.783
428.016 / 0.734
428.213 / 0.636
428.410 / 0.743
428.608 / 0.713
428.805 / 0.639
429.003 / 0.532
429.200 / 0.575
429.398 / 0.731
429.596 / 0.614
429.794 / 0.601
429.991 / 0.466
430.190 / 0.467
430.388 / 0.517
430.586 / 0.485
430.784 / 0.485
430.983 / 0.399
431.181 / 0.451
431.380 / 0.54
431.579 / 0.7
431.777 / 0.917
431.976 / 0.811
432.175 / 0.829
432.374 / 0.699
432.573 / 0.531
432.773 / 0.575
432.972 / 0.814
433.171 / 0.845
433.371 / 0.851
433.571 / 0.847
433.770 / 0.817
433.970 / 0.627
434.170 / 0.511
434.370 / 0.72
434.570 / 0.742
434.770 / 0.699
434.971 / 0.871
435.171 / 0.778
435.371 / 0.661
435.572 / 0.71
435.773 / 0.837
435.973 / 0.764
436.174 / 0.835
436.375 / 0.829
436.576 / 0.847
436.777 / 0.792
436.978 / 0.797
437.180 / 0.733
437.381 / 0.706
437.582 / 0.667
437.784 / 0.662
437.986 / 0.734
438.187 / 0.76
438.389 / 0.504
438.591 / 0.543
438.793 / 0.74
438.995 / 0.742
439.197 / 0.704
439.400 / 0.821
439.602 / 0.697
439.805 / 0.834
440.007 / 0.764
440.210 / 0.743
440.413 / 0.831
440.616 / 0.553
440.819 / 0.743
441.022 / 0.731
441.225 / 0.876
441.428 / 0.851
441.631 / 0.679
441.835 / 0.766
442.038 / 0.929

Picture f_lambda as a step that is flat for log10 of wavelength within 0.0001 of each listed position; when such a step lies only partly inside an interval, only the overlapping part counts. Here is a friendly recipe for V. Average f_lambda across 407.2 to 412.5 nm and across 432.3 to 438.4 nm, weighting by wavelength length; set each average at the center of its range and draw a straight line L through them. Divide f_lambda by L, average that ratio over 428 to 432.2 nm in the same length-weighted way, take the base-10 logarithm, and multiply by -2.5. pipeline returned 0.21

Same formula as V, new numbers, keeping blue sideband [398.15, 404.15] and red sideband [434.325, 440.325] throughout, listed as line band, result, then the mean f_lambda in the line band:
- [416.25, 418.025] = -0.046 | 0.761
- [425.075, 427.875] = 0.092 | 0.676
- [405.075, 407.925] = 0.056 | 0.688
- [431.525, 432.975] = 0.012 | 0.73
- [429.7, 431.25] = 0.457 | 0.484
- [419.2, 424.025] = 0.028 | 0.714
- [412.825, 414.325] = -0.046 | 0.76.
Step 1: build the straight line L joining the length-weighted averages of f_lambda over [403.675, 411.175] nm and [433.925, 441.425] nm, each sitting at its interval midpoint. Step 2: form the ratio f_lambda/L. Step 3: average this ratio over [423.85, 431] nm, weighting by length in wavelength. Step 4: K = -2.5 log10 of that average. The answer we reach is 0.13 mag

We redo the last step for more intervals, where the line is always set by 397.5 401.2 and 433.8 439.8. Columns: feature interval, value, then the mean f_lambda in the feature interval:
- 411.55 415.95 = -0.102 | 0.765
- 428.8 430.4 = 0.250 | 0.57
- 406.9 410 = -0.098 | 0.754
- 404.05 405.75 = 0.003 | 0.682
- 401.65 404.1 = -0.086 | 0.737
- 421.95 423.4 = 0.057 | 0.672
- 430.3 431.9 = 0.262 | 0.566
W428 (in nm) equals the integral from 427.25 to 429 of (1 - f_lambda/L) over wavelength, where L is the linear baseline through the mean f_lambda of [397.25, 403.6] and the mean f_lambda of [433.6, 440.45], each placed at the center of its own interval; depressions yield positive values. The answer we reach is 0.14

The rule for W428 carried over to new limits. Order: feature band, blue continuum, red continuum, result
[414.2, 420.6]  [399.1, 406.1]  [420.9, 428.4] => -0.328 nm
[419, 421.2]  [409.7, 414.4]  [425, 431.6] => -0.150 nm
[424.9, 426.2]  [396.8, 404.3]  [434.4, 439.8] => 0.060 nm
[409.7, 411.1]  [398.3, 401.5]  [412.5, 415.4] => 0.100 nm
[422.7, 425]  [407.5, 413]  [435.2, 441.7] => 0.206 nm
